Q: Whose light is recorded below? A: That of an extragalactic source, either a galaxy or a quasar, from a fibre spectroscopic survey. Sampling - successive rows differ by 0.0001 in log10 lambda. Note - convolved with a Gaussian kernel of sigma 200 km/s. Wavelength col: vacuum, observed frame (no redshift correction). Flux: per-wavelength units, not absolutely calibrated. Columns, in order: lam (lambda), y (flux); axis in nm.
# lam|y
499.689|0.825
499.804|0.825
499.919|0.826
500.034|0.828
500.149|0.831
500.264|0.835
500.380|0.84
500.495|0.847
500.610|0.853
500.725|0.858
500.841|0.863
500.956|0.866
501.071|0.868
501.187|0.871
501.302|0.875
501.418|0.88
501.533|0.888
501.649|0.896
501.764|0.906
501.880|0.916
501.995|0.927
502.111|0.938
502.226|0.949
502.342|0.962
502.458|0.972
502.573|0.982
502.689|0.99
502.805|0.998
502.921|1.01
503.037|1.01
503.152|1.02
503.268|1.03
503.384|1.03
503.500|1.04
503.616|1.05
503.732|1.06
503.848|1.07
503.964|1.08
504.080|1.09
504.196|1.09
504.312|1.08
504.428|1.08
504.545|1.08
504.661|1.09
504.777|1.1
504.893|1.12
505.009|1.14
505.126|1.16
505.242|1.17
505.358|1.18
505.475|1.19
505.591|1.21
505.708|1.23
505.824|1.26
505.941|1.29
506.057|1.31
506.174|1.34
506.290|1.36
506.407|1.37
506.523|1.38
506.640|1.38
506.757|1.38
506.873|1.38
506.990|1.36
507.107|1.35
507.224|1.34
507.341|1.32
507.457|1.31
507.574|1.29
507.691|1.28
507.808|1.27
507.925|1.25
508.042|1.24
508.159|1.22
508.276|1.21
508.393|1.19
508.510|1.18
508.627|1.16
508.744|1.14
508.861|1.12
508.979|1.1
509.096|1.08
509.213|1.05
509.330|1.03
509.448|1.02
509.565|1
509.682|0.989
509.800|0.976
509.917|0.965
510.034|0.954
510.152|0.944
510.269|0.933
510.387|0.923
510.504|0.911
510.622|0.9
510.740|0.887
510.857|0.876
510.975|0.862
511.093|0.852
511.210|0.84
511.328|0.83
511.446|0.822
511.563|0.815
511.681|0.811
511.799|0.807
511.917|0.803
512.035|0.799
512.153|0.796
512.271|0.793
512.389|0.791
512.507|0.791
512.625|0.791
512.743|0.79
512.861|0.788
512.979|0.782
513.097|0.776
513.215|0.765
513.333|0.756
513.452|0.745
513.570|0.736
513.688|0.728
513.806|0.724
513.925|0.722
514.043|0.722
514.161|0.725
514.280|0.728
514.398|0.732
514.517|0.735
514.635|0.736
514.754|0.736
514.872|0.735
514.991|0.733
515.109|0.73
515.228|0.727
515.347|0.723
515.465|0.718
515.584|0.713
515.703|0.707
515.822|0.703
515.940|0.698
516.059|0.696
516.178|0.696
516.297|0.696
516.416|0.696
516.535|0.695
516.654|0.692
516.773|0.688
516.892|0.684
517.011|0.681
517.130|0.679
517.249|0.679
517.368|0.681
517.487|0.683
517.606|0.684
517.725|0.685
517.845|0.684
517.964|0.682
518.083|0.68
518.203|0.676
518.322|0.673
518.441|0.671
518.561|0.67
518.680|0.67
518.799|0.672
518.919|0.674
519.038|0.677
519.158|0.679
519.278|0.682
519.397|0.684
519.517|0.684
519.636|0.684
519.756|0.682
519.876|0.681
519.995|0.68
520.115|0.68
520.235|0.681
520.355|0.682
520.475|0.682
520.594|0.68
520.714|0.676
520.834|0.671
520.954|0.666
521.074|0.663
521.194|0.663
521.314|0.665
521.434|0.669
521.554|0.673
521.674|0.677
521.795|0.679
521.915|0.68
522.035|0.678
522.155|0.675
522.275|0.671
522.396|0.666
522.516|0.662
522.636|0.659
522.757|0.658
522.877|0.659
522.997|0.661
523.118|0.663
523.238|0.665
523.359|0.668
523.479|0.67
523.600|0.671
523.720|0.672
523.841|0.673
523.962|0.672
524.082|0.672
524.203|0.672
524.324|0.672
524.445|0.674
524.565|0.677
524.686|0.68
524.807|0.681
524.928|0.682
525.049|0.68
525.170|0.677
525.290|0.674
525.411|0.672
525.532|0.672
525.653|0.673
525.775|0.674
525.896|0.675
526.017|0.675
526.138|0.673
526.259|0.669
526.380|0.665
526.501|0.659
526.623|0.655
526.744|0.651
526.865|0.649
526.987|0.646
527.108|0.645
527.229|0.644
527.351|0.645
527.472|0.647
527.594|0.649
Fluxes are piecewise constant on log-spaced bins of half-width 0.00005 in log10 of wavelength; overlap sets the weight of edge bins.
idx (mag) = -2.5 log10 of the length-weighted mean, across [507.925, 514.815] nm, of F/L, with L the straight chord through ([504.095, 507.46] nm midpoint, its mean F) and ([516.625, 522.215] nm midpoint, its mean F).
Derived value 0.141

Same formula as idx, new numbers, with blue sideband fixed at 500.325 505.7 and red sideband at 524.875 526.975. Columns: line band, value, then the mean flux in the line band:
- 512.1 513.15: 0.10 mag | 0.789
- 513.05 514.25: 0.15 mag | 0.739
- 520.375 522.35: 0.10 mag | 0.673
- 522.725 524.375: 0.06 mag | 0.668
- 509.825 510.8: -0.04 mag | 0.929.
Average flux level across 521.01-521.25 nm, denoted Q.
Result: 0.663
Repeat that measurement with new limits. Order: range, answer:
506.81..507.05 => 1.37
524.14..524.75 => 0.675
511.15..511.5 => 0.831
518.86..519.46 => 0.679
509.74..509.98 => 0.971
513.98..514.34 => 0.726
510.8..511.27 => 0.857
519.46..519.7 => 0.685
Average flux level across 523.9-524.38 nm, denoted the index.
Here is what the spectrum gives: 0.672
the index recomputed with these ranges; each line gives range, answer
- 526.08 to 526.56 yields 0.667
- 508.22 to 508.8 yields 1.18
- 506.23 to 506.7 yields 1.37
